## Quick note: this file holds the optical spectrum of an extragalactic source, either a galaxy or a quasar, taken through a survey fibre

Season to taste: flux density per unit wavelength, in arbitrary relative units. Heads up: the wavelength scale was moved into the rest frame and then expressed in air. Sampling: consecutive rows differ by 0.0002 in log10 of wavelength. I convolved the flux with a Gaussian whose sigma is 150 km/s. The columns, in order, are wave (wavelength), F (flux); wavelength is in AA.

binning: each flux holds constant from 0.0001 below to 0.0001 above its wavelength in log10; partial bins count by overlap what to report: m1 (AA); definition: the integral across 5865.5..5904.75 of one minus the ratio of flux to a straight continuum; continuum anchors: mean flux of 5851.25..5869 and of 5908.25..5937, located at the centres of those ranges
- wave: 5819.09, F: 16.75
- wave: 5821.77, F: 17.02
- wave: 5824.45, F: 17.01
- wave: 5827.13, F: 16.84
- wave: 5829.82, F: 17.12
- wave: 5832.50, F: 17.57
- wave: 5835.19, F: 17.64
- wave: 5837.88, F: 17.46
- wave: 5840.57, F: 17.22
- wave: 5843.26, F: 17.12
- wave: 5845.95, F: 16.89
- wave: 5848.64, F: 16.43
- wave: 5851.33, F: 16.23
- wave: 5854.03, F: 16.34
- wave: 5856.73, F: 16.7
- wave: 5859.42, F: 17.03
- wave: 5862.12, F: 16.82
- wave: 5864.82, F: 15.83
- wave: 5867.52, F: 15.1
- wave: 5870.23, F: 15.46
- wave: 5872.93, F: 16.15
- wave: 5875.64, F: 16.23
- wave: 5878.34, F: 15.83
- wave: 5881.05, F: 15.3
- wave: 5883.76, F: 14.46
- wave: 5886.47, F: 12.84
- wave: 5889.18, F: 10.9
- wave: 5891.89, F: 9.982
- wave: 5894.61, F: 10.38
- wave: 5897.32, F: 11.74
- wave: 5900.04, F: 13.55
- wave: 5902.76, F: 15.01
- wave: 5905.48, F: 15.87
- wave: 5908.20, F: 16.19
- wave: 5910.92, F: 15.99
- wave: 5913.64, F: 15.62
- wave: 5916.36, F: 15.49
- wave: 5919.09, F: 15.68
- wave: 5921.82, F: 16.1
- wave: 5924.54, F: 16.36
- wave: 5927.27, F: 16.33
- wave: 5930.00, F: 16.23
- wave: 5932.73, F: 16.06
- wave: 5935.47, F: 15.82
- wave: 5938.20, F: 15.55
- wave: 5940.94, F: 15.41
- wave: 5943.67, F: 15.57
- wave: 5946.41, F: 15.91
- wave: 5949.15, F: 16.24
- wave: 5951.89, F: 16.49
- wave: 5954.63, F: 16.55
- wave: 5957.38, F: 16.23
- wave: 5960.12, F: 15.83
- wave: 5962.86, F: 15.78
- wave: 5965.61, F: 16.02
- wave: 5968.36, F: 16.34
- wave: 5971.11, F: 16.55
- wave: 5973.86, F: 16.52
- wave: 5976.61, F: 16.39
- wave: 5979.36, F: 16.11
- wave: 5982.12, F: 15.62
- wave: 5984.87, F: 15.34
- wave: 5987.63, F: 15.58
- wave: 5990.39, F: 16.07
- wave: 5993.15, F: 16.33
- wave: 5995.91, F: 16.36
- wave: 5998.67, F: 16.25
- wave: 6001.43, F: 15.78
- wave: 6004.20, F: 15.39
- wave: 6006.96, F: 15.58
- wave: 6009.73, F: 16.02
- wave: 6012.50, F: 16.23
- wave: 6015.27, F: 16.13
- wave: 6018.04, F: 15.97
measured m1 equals 5.6 AA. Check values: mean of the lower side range 16.3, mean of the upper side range 16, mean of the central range 13.8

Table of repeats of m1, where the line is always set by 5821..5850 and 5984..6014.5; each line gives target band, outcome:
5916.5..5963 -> 1.0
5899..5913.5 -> 1.1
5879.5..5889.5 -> 1.8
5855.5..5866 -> 0.2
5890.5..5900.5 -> 3.3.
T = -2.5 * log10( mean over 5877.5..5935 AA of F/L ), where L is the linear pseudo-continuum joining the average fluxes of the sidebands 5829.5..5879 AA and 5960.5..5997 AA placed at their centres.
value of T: 0.126 mag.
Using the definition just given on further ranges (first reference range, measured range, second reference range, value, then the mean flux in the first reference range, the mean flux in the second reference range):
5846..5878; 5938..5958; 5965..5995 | 0.01 mag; 16.2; 16.1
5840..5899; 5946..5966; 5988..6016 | -0.03 mag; 15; 16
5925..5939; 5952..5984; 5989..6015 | -0.01 mag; 16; 16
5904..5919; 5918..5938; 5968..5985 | -0.01 mag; 15.8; 16.2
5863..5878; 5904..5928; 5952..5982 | 0.00 mag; 15.8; 16.2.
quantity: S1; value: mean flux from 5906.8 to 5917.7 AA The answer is 15.8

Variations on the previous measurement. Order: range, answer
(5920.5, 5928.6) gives 16.3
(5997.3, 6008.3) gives 15.8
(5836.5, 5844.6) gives 17.3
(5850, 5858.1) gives 16.4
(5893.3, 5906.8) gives 13.3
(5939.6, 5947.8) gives 15.6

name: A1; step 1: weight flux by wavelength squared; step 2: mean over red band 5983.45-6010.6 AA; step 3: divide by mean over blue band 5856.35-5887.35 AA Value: 1.06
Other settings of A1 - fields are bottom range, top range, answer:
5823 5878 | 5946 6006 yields 1.01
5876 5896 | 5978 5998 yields 1.27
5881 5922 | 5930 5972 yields 1.17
